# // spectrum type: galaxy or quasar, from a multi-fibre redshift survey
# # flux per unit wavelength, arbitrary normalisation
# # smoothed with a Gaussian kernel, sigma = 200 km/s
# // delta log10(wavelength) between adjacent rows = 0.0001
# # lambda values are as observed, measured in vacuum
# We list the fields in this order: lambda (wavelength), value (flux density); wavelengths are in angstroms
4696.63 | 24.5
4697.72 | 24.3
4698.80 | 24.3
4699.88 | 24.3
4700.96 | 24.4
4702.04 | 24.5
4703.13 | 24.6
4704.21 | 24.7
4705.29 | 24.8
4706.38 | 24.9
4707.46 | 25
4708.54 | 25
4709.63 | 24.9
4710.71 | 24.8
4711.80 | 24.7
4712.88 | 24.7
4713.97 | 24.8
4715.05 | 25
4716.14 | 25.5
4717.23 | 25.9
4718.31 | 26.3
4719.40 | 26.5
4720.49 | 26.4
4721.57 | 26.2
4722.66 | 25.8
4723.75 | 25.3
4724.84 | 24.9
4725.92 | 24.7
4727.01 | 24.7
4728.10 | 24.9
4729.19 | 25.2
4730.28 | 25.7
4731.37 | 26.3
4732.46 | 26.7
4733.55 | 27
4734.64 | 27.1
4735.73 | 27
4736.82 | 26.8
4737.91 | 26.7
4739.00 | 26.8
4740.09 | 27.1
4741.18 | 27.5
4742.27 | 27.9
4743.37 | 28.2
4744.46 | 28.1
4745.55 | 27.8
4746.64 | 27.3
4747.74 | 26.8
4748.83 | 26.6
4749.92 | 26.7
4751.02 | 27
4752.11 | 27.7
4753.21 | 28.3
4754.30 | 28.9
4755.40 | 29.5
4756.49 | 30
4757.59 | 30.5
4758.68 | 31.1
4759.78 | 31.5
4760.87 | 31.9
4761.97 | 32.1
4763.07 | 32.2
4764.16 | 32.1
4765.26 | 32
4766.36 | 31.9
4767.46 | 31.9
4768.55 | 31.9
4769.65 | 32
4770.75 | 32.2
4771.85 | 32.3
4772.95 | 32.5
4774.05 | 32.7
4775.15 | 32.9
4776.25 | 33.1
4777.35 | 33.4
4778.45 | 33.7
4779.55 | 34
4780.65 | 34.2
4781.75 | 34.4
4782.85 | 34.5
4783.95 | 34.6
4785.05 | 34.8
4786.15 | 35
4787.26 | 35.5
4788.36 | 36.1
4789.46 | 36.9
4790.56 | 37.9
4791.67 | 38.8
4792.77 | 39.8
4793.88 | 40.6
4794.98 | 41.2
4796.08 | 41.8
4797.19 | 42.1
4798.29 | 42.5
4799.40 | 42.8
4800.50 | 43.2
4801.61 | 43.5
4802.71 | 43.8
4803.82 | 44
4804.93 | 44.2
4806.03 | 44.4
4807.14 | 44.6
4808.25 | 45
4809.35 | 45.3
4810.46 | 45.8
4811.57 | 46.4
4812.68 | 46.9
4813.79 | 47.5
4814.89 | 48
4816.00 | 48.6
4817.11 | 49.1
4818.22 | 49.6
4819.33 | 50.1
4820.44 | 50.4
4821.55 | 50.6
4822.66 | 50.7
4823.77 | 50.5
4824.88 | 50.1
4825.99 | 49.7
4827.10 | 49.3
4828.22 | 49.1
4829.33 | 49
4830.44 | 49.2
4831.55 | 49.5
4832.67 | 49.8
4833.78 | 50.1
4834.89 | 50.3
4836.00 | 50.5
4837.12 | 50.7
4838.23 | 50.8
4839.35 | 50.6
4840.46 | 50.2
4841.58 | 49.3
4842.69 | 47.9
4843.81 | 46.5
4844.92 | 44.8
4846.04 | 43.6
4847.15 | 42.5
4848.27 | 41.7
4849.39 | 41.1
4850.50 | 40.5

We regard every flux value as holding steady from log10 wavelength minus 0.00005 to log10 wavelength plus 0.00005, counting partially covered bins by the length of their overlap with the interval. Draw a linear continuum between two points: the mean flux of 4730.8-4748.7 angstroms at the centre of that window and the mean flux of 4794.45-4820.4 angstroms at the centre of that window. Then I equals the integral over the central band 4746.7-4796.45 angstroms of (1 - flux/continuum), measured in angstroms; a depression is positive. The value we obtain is 3.88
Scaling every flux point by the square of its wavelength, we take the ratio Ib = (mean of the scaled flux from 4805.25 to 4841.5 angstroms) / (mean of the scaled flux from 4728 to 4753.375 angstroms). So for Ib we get 1.9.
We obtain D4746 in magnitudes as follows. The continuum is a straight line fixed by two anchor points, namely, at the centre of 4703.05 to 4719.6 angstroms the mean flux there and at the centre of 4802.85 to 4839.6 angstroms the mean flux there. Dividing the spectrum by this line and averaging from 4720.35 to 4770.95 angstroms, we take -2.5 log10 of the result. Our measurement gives 0.15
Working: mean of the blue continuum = 25.1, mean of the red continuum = 48.4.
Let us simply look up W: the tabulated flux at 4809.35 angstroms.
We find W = 45.3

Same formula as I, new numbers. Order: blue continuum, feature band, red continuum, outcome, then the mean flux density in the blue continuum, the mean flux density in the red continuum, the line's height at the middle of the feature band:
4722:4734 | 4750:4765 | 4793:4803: 1.14 angstroms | 25.5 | 42.3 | 32.6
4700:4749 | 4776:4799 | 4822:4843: 1.71 angstroms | 25.9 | 49.9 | 39.9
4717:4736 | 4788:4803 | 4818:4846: 0.20 angstroms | 25.9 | 49.5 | 41.3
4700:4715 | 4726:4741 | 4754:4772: 0.86 angstroms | 24.8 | 31.4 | 27.9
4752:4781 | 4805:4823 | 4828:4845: -1.56 angstroms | 31.8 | 49.4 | 43.7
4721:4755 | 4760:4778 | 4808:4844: 1.17 angstroms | 26.7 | 49.1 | 34.6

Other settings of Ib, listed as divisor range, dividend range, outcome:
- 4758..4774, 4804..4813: 1.44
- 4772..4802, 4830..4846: 1.35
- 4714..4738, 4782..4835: 1.78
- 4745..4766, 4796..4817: 1.56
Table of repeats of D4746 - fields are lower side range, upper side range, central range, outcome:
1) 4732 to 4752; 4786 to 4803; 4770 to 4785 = 0.08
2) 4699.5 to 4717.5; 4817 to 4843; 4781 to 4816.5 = 0.05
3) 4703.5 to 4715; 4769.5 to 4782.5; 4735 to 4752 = 0.07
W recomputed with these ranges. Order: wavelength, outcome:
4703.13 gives 24.6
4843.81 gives 46.5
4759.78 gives 31.5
